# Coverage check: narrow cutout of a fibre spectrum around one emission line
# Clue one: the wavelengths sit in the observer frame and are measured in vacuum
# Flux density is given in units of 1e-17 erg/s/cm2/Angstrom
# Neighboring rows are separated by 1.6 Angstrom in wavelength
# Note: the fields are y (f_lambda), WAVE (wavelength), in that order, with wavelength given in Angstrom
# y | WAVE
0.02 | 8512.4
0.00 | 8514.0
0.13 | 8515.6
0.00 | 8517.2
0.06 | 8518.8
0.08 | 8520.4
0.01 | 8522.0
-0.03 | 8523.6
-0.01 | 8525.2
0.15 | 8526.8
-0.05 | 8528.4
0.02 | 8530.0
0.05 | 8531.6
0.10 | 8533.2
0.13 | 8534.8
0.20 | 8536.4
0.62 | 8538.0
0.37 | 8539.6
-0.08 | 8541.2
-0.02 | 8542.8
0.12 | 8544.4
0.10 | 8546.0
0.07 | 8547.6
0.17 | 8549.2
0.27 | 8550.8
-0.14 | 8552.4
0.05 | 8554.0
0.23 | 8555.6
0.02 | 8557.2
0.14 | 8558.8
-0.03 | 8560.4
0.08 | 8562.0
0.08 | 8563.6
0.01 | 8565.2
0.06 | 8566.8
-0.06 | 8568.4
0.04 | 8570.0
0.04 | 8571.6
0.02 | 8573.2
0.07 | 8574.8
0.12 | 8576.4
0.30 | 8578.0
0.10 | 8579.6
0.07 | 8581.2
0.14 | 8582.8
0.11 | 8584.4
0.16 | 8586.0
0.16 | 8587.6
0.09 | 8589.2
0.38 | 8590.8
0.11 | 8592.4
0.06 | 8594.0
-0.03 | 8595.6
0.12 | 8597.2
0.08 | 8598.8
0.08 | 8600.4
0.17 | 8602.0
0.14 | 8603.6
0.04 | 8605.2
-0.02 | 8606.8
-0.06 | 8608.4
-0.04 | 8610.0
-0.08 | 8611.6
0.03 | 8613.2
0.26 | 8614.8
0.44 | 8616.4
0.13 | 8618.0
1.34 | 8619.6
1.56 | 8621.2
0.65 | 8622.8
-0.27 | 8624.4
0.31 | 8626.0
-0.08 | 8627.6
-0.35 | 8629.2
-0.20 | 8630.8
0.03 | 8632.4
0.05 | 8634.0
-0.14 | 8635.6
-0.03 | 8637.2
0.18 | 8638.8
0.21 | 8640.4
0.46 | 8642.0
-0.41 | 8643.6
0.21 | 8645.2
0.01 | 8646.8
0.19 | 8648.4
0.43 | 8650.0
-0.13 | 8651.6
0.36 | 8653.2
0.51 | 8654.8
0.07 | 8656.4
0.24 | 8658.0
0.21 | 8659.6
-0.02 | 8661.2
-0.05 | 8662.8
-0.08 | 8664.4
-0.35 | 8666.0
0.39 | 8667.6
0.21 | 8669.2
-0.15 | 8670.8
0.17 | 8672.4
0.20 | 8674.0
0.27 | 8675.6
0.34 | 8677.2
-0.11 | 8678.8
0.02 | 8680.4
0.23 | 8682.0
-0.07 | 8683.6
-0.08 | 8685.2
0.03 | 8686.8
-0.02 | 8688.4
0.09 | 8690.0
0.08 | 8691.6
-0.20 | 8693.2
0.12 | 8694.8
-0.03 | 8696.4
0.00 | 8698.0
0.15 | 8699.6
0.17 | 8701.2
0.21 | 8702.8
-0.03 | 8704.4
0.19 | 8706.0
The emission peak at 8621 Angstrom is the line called [O III] 5007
